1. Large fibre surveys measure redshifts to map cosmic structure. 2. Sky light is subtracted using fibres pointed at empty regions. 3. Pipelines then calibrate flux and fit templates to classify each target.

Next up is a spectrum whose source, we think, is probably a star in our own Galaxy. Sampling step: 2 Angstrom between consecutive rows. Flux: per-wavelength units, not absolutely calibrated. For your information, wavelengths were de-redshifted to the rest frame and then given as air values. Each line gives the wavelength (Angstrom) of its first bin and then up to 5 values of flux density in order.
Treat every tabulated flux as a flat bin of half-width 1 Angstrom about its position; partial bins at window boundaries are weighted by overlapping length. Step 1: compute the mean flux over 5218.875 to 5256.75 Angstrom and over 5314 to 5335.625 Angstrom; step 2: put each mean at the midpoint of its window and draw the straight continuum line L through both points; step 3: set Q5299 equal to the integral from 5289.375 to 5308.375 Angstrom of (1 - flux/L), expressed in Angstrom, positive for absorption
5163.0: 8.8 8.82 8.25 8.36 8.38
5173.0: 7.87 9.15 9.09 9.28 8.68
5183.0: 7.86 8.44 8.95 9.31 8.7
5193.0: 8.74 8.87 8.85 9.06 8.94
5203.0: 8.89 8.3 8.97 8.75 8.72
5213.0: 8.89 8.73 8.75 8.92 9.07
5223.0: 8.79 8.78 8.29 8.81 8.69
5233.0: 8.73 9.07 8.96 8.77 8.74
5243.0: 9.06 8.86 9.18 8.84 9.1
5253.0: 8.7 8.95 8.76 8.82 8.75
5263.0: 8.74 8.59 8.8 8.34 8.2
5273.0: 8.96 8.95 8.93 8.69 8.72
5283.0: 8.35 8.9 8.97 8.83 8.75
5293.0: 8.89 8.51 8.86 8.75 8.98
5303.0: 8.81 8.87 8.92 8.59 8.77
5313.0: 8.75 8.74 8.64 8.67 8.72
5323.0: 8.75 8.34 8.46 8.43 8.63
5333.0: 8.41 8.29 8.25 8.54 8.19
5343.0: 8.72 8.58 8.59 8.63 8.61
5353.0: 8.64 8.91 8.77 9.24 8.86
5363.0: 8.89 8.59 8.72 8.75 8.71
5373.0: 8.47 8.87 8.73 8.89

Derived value -0.4 Angstrom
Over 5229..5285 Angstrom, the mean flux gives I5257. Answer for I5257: 8.79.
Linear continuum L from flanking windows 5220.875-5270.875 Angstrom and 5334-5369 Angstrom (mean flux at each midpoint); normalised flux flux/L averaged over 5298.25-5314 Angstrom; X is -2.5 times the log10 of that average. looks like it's -0.01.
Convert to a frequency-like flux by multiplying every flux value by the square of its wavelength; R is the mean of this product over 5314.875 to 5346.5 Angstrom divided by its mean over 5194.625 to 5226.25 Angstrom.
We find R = 1.01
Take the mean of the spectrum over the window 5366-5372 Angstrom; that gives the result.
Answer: 8.73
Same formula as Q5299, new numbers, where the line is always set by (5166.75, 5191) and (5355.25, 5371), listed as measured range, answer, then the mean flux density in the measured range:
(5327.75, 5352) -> 0.9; 8.49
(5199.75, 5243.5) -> -0.5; 8.8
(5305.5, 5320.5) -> 0.1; 8.73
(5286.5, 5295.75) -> 0.0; 8.79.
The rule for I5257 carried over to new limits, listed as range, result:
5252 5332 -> 8.72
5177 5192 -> 8.77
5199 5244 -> 8.81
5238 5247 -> 8.89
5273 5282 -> 8.84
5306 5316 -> 8.75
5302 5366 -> 8.65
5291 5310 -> 8.8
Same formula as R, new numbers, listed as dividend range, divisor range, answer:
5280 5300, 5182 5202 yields 1.04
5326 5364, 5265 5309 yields 1.01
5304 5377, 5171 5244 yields 1.04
